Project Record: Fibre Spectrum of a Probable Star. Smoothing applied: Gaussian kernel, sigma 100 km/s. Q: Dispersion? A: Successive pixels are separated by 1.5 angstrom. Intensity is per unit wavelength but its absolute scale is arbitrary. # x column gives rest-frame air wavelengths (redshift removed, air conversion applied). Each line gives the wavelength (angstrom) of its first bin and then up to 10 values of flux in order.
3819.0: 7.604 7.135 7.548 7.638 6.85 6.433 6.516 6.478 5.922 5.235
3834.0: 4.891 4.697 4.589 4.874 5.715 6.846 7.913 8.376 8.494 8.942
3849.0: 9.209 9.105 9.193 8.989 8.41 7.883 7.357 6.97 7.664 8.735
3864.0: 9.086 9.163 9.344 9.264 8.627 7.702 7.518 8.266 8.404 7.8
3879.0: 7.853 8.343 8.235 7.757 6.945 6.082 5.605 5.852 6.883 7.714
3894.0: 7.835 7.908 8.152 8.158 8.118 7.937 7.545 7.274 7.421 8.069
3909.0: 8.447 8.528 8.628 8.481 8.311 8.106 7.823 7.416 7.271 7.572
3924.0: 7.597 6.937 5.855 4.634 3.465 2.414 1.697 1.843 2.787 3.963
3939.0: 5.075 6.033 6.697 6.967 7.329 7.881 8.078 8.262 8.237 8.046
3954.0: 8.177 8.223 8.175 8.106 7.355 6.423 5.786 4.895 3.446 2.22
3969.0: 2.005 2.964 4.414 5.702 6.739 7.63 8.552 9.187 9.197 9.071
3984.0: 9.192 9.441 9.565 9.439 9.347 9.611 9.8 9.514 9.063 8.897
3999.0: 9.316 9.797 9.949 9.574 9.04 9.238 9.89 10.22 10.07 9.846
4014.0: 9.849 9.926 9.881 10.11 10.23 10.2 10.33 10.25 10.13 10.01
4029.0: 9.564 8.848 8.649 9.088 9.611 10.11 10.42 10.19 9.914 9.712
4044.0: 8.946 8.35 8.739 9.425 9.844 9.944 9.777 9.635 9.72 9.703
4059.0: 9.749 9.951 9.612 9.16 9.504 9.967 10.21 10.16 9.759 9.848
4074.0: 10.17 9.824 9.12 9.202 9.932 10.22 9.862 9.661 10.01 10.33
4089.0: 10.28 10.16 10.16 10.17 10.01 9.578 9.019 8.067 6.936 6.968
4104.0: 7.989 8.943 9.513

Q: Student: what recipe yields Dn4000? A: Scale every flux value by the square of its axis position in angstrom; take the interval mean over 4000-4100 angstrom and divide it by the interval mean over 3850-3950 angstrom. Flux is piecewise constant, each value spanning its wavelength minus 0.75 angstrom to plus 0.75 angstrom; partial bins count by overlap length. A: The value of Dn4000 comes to 1.45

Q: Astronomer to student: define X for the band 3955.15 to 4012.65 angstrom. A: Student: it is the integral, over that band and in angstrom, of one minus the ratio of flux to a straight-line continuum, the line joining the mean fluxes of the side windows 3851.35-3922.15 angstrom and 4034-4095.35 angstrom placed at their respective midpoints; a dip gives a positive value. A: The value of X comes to 6.5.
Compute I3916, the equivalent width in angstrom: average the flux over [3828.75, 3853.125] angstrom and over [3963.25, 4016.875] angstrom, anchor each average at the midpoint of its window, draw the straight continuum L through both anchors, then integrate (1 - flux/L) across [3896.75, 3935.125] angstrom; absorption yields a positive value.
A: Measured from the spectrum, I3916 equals 3.6 angstrom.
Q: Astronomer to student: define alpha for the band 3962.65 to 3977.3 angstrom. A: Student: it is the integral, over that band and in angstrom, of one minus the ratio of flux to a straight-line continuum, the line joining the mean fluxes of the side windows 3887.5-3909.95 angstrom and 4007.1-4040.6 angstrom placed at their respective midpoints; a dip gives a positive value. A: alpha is 7.1 angstrom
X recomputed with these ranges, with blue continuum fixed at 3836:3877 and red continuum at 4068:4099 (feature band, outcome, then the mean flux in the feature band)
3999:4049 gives -1.71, 9.7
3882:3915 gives 2.90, 7.62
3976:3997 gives -0.30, 9.2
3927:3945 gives 8.97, 4.35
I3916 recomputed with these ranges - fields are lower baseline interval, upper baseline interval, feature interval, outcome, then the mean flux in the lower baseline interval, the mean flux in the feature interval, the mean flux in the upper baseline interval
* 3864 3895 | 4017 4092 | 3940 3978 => 9.78 angstrom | 7.79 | 6.44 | 9.76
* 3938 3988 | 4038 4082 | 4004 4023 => -3.46 angstrom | 6.94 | 9.89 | 9.67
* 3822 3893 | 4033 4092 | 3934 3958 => 5.07 angstrom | 7.45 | 6.68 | 9.75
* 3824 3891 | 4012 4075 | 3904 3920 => 0.11 angstrom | 7.45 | 8.07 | 9.74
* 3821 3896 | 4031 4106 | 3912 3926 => 0.48 angstrom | 7.47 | 7.79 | 9.53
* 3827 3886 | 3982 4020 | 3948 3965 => 2.82 angstrom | 7.61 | 7.49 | 9.6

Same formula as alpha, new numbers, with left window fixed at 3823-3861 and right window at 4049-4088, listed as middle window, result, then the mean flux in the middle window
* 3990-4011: -1.3 angstrom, 9.54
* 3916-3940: 8.4 angstrom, 5.26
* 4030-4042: -0.3 angstrom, 9.62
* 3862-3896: -1.5 angstrom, 7.86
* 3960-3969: 4.2 angstrom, 4.57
